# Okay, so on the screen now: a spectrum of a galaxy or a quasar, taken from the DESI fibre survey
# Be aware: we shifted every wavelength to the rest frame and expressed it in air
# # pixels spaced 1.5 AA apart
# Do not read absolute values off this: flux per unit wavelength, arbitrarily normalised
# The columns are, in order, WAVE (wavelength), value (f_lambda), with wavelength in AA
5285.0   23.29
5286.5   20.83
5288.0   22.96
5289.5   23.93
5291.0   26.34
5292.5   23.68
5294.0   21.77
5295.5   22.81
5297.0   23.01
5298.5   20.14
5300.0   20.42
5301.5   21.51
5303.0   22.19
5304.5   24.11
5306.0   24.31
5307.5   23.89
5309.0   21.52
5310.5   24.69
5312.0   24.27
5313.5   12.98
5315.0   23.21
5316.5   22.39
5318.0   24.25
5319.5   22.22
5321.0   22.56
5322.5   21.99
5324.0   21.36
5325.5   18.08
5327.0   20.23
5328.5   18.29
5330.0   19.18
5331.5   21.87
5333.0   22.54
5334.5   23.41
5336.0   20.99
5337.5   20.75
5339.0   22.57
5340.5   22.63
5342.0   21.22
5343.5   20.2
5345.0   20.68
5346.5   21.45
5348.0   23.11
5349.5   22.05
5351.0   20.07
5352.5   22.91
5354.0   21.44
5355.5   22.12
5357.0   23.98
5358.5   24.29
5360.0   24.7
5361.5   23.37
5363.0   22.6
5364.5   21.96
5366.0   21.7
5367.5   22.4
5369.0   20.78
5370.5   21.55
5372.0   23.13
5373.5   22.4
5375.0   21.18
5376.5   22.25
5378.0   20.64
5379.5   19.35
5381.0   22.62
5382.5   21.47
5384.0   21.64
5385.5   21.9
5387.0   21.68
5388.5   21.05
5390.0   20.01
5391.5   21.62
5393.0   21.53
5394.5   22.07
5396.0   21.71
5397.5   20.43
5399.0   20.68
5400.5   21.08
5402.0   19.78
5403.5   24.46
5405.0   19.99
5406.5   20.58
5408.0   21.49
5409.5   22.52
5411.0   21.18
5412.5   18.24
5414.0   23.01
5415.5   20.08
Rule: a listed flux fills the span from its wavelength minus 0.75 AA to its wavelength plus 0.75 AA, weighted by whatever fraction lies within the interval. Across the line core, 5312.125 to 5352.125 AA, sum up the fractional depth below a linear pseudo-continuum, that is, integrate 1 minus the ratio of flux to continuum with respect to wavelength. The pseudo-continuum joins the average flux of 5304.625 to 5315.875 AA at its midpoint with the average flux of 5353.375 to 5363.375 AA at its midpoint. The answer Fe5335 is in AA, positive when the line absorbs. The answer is 2.59 AA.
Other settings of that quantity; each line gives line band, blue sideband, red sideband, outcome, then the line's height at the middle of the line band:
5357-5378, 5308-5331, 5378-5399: -1.2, 21.2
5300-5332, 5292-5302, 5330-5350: 0.2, 21.8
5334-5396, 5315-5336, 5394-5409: -1.6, 21.3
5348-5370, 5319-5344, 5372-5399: -1.2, 21.3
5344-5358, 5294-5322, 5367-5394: -0.1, 21.8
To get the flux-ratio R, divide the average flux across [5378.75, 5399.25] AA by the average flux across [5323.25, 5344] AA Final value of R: 1.02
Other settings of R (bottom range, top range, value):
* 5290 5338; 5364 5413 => 0.98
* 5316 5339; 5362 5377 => 1.03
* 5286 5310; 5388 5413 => 0.93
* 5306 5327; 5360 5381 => 1.00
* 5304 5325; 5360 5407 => 0.97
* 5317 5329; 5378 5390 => 1.00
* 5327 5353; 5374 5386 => 1.00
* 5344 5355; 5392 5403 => 0.98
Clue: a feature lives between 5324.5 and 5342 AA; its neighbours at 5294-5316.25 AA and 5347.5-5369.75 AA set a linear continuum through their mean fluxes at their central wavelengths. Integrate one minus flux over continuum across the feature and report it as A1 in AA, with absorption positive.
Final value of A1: 1.0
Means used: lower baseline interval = 22.1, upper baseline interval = 22.5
